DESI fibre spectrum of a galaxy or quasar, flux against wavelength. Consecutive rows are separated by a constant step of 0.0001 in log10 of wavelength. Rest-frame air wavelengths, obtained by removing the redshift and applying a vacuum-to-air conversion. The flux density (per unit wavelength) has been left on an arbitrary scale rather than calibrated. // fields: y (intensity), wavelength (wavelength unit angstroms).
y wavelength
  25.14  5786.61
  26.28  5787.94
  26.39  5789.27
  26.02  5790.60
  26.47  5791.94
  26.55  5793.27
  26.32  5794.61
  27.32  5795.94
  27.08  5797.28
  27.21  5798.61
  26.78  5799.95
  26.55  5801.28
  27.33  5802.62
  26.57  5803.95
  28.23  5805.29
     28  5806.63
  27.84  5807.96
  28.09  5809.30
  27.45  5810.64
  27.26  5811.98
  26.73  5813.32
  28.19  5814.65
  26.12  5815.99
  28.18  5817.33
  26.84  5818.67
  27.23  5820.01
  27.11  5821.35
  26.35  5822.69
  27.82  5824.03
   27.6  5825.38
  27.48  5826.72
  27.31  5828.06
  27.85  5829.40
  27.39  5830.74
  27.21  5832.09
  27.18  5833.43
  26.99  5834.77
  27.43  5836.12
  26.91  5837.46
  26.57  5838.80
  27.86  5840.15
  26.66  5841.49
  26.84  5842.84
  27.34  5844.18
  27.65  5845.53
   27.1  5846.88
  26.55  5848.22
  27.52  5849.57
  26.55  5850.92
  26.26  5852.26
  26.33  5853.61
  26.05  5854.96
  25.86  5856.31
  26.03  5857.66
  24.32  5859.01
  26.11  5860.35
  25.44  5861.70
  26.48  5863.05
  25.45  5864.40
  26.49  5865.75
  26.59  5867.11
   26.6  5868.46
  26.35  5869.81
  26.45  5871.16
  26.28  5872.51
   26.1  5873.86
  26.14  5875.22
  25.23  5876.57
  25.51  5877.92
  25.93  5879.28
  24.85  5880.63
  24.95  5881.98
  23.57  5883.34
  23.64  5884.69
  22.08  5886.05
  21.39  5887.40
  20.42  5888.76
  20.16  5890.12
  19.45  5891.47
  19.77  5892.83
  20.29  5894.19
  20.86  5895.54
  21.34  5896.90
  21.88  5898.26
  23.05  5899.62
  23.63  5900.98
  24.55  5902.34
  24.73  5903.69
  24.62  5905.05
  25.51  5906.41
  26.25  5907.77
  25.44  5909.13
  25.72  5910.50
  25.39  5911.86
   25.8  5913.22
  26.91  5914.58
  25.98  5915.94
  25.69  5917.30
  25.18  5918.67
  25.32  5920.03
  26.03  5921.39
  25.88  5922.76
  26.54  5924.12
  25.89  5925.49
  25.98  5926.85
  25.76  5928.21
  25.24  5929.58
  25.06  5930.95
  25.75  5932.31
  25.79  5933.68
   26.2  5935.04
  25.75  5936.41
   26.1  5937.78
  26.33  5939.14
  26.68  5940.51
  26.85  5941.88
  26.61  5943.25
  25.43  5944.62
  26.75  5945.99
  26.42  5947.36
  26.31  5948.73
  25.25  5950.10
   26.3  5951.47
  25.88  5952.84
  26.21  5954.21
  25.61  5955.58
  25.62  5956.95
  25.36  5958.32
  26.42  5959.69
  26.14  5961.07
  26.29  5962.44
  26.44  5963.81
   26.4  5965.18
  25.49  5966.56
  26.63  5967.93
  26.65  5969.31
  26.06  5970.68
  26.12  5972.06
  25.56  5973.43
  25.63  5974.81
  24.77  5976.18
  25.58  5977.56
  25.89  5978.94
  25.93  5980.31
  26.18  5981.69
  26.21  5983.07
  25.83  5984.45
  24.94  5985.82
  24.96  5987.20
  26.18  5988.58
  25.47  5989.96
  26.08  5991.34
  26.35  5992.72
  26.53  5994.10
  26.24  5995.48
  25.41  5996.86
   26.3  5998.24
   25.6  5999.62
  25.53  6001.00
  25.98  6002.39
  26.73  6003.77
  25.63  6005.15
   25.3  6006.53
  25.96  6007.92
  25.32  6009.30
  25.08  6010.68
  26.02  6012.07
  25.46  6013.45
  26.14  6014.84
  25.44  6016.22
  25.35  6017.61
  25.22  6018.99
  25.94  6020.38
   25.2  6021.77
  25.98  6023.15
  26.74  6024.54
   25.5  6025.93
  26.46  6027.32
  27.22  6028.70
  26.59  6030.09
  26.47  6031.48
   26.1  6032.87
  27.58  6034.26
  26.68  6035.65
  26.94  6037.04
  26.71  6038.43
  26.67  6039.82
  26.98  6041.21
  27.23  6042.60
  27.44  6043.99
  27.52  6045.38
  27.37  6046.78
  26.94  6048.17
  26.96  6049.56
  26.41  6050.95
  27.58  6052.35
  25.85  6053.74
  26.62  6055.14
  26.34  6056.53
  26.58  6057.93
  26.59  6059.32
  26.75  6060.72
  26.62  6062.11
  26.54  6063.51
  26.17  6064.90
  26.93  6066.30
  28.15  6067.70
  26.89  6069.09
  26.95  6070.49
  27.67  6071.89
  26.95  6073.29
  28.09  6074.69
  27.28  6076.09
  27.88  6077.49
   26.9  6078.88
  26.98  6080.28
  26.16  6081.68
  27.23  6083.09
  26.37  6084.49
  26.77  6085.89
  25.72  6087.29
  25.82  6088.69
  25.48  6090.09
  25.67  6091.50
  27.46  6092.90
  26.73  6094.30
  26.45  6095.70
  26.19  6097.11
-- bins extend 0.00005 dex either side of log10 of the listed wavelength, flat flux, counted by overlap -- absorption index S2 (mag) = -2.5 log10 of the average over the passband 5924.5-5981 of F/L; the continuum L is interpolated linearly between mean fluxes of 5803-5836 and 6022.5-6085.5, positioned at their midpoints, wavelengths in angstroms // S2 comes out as 0.045 mag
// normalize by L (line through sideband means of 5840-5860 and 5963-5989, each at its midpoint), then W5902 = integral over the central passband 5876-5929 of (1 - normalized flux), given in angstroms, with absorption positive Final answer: 4.3 angstroms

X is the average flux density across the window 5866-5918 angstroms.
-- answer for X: 24.2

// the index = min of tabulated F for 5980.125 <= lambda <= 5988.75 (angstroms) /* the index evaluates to 24.94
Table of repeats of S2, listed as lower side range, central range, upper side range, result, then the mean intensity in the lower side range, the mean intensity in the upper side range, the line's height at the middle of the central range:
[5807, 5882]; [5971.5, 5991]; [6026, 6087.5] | 0.05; 26.7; 26.9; 26.8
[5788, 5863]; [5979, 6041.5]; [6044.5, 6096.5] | 0.03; 26.9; 26.8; 26.8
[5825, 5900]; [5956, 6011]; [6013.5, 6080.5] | 0.01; 25.3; 26.7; 26.2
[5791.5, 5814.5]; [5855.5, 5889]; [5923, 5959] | 0.06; 27.2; 26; 26.6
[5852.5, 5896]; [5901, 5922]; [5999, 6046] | -0.03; 24.4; 26.2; 24.9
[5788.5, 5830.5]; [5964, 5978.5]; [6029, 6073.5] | 0.04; 27.2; 26.9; 27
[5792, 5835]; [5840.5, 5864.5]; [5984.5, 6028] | 0.02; 27.2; 25.8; 27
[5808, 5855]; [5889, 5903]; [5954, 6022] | 0.23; 27.2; 25.8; 26.6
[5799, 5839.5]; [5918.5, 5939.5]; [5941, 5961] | 0.02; 27.3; 26.1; 26.3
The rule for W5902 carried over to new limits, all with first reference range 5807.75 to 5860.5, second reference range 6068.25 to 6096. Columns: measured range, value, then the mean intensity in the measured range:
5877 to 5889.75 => 1.6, 23.5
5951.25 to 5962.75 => 0.4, 26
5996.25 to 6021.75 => 1.1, 25.7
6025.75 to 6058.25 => 0.0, 26.8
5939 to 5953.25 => 0.3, 26.2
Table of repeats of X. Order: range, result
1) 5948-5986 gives 25.9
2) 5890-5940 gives 24.7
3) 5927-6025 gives 25.9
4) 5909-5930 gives 25.8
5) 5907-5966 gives 26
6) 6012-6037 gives 26.1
